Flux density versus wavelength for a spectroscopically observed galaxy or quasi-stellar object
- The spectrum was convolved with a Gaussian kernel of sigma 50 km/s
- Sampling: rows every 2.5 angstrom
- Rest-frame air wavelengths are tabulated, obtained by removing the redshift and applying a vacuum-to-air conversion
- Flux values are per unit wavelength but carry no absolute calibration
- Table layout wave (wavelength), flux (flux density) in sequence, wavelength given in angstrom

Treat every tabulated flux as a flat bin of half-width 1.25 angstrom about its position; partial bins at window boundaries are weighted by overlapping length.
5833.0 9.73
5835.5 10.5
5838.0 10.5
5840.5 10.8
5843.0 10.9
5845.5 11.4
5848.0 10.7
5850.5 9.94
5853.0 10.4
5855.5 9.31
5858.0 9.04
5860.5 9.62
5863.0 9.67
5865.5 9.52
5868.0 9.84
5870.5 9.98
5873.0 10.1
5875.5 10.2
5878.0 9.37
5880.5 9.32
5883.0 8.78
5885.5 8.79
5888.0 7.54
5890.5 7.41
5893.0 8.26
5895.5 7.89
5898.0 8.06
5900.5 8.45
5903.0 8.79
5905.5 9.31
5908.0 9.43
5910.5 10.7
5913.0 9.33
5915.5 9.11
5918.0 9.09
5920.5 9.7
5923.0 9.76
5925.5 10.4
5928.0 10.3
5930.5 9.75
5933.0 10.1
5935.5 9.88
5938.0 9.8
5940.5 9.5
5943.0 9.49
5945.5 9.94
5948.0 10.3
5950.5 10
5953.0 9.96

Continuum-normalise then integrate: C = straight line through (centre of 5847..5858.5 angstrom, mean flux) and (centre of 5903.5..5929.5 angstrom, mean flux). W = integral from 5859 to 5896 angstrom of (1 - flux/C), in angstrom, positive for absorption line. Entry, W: 2.7 angstrom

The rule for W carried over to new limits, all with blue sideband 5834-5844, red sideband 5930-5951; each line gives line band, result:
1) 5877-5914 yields 5.3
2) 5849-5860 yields 0.9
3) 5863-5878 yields 0.8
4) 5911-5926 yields 0.7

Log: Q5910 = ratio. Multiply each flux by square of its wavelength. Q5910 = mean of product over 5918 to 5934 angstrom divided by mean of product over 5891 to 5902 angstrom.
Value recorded 1.2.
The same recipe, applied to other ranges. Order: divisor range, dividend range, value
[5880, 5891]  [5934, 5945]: 1.18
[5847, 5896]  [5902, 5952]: 1.07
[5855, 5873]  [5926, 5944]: 1.05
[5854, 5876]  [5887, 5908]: 0.87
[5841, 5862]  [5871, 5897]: 0.87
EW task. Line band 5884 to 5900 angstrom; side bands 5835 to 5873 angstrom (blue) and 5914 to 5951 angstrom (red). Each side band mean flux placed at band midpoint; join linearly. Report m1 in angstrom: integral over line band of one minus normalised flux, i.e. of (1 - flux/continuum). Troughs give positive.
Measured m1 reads 3.1 angstrom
